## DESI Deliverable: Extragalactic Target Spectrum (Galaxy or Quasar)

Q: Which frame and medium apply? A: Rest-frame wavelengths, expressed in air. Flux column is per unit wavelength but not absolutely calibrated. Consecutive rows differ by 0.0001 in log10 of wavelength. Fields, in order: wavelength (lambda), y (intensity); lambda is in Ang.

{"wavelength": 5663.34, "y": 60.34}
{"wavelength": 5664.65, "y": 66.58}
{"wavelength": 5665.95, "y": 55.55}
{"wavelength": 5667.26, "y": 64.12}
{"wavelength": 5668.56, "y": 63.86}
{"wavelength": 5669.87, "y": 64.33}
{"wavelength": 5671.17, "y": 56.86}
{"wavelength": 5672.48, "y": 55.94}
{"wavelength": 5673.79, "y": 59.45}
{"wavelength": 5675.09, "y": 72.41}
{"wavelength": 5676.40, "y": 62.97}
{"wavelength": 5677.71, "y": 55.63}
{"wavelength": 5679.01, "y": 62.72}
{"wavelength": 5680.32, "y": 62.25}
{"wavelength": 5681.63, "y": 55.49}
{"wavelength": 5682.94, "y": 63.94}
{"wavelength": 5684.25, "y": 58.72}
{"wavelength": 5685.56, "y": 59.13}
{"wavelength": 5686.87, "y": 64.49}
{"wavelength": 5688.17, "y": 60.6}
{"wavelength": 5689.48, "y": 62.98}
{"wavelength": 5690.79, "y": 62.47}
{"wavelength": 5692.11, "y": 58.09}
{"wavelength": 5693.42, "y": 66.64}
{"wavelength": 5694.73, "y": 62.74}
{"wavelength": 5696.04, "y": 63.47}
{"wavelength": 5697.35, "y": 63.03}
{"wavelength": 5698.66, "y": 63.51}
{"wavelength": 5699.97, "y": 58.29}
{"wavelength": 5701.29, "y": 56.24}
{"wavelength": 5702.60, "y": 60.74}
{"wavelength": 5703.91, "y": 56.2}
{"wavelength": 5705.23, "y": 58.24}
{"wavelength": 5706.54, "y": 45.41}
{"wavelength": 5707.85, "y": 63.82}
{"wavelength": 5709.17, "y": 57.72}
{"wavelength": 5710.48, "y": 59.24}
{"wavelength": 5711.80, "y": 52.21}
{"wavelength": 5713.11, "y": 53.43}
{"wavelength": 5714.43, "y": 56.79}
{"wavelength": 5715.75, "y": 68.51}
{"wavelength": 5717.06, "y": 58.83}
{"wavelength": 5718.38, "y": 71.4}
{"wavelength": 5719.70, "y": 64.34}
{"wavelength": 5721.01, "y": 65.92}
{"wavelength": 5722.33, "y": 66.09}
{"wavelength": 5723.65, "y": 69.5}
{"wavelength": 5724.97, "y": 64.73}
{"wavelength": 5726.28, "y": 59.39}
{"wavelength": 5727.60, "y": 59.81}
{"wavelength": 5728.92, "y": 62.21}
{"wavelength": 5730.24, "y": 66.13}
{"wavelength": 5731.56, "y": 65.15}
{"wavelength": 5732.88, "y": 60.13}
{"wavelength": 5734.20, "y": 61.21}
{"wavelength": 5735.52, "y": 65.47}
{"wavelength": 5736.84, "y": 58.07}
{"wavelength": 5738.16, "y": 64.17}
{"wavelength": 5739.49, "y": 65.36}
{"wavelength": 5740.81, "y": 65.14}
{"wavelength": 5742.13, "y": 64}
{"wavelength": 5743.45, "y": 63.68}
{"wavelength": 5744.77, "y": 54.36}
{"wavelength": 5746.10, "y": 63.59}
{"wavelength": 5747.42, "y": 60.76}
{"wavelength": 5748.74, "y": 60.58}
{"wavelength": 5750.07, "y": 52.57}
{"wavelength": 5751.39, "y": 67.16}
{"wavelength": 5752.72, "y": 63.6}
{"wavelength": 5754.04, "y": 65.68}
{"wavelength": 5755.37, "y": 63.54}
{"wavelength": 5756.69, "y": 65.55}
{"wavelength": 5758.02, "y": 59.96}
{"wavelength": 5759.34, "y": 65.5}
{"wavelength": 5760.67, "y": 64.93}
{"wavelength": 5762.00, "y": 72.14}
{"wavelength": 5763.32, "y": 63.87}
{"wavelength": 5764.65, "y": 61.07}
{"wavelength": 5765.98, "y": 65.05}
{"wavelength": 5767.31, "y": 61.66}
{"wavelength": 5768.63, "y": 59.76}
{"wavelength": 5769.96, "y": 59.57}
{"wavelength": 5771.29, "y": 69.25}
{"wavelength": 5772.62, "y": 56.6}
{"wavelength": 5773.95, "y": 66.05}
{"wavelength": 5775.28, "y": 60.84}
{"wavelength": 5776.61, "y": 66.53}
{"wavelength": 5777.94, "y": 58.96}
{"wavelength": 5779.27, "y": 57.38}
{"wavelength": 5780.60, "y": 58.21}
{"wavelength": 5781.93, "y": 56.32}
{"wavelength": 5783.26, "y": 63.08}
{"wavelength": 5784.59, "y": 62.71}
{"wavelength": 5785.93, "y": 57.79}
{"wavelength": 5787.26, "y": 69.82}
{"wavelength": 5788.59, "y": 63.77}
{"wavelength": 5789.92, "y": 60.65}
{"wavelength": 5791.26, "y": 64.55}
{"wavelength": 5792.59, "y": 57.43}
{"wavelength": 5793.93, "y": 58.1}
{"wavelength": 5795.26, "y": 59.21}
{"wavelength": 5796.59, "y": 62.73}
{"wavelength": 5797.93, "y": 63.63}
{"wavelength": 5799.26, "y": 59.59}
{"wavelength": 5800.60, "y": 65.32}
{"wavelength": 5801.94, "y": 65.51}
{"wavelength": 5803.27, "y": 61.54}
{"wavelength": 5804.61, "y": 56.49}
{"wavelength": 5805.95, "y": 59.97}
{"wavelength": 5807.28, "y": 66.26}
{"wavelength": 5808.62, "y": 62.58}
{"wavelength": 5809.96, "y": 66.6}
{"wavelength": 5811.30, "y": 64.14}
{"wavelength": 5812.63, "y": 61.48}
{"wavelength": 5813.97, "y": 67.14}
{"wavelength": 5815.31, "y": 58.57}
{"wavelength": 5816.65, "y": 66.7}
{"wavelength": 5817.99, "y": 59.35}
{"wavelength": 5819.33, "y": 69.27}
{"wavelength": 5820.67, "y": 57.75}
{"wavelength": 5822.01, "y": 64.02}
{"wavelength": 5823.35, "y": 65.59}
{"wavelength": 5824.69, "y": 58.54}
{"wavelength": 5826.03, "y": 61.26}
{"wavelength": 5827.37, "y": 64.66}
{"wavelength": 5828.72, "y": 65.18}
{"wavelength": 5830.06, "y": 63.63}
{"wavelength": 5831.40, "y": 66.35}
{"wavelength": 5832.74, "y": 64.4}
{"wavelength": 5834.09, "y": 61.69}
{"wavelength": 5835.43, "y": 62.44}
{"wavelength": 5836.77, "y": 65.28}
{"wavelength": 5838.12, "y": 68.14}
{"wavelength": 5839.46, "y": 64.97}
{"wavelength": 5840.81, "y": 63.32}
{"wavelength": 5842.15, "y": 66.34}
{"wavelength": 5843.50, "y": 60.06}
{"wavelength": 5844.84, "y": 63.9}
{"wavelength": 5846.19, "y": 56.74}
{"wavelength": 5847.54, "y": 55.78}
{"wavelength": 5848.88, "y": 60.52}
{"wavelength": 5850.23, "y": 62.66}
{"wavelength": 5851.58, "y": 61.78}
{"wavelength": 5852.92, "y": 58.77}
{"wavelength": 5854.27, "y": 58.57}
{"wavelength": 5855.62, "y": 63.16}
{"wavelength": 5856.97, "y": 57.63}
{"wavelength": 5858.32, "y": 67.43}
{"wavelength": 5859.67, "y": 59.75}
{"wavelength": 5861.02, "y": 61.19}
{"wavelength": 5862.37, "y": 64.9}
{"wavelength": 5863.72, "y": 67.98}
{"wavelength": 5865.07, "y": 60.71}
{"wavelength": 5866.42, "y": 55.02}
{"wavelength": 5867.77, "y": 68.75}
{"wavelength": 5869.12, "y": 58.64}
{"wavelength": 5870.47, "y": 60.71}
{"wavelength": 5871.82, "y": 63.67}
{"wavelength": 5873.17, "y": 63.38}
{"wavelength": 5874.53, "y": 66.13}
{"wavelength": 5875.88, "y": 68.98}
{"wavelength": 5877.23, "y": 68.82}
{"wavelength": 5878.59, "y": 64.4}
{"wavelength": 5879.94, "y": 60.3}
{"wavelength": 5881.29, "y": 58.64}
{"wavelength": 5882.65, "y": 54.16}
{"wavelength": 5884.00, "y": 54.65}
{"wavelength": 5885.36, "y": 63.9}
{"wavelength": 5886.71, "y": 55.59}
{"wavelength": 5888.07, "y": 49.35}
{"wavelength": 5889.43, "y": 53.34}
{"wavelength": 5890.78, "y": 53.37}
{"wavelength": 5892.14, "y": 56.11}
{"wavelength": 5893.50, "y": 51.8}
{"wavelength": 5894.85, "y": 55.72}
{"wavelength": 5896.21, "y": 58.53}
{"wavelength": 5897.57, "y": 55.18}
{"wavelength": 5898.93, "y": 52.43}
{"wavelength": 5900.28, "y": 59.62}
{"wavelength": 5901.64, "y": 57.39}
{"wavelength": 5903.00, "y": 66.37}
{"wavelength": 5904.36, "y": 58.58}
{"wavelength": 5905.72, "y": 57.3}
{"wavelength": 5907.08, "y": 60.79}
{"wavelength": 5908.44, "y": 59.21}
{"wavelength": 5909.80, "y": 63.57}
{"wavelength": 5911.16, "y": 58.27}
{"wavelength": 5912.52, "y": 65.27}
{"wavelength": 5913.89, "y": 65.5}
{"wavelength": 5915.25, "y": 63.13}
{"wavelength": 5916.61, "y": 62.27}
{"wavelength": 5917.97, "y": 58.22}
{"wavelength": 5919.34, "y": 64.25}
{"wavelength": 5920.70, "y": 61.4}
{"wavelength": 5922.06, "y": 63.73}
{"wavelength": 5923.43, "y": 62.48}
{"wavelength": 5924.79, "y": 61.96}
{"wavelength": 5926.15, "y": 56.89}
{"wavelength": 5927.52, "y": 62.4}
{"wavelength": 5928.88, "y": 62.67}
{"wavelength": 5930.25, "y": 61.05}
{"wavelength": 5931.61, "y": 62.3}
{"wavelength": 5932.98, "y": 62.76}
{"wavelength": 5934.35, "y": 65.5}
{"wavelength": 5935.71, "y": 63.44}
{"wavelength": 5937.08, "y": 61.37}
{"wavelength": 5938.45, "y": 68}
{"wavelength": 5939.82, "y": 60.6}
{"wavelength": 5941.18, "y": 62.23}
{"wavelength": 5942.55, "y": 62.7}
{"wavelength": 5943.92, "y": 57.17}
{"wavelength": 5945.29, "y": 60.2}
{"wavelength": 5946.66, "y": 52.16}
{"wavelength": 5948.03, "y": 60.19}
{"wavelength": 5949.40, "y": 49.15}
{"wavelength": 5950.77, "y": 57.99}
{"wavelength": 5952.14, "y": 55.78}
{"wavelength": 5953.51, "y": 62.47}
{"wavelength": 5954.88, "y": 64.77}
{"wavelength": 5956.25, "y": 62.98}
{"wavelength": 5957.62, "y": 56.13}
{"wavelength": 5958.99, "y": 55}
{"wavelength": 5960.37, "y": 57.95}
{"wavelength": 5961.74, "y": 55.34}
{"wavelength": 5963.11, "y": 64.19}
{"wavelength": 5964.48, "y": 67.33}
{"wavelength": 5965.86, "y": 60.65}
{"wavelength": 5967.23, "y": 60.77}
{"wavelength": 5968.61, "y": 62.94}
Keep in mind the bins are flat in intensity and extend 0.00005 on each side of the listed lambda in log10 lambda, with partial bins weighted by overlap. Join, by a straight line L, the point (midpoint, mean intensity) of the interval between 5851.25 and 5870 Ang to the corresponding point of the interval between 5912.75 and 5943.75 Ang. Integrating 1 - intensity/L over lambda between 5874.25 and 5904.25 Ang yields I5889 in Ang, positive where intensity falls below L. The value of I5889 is 1.8 Ang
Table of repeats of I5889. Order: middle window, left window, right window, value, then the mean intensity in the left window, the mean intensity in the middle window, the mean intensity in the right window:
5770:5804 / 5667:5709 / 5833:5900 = -0.7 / 60.7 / 61.8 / 60.5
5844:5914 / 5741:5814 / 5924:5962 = 1.1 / 62.3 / 60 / 60.1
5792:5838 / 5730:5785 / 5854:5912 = -1.1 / 62.5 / 62.8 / 59.9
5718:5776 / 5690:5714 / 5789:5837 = -2.7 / 59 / 63.3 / 62.7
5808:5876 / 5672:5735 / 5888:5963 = -2.9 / 61.2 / 62.8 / 59.7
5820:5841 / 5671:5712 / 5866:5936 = -1.1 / 60.2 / 63.6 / 60.4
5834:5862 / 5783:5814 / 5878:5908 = -1.1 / 62.4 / 61.9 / 57.2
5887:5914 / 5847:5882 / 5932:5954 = 1.6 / 62.3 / 57.7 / 60.1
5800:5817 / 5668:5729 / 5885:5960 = -0.8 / 61.1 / 63.2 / 59.6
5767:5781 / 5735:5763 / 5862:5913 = 0.3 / 63.1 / 61.4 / 59.7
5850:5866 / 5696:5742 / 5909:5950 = -0.1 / 61.4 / 61.9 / 61.4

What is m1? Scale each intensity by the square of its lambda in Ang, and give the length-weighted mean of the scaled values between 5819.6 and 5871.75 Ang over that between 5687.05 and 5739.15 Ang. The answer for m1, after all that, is 1.06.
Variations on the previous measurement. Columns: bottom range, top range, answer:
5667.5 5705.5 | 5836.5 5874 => 1.08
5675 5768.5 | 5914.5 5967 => 1.06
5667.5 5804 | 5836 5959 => 1.04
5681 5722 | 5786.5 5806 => 1.06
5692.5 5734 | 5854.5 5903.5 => 1.03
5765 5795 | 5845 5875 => 1.03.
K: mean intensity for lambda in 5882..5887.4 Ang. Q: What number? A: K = 57.1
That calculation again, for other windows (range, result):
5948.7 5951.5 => 53.6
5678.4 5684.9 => 60.5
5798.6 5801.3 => 62.3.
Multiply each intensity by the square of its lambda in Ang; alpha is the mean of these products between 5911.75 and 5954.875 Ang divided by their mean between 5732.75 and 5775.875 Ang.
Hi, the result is 1.04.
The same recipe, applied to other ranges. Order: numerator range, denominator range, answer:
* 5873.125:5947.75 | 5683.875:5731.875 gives 1.05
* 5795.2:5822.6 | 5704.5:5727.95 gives 1.07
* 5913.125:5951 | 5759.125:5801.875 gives 1.03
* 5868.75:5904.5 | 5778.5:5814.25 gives 0.98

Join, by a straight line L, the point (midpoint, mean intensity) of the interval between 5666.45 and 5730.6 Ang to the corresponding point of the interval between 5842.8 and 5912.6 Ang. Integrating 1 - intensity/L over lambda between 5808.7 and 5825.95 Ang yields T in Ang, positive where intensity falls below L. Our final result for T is -0.80 Ang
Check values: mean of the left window 61.2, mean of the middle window 63.2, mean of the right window 59.9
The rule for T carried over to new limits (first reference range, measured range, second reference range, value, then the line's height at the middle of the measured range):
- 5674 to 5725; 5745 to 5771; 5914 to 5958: -0.8 Ang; 61.1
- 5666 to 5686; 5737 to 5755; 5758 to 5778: 0.2 Ang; 62.9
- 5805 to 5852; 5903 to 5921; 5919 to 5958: 0.0 Ang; 61.4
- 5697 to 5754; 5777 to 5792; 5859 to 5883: 0.1 Ang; 61.9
